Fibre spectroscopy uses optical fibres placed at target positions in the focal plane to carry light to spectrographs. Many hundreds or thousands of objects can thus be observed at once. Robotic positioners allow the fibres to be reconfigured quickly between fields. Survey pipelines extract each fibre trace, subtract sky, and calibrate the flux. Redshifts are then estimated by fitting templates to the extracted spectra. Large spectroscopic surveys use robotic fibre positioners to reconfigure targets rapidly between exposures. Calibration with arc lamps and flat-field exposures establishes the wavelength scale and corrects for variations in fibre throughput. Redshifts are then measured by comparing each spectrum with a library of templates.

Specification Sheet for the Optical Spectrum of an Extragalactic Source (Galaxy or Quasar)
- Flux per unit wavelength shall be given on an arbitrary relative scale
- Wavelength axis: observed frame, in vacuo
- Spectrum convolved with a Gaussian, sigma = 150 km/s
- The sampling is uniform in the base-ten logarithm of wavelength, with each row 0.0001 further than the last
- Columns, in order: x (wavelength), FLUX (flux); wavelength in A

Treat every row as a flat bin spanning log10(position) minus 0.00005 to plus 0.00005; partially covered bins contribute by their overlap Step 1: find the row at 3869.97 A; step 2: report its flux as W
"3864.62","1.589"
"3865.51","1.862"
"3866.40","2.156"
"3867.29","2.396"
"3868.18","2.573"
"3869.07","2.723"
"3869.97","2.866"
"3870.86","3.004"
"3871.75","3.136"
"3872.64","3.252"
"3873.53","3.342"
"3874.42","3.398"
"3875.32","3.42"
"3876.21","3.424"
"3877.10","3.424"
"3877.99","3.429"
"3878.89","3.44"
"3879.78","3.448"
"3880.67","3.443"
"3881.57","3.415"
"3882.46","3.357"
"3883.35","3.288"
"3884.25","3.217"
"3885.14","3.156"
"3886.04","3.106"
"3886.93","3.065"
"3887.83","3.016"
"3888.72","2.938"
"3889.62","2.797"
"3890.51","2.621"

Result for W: 2.866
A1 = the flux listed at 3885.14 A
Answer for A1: 3.156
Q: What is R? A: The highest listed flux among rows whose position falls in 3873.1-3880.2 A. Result 3.448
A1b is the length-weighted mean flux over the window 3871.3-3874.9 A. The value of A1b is 3.28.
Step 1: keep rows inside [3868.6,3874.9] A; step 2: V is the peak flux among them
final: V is 3.398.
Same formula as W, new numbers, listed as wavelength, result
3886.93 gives 3.065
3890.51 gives 2.621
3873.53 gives 3.342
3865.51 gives 1.862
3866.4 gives 2.156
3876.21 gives 3.424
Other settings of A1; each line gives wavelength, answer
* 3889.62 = 2.797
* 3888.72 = 2.938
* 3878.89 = 3.44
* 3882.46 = 3.357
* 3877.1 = 3.424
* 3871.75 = 3.136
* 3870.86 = 3.004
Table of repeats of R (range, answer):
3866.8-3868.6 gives 2.573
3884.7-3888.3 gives 3.156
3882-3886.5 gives 3.357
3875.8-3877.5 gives 3.424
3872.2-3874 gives 3.342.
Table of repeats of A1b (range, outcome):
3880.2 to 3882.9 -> 3.41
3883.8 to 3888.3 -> 3.11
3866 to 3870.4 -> 2.54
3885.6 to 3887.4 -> 3.08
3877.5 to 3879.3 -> 3.43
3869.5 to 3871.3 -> 2.92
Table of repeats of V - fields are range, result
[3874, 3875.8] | 3.42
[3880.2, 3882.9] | 3.443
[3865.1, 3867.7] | 2.396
